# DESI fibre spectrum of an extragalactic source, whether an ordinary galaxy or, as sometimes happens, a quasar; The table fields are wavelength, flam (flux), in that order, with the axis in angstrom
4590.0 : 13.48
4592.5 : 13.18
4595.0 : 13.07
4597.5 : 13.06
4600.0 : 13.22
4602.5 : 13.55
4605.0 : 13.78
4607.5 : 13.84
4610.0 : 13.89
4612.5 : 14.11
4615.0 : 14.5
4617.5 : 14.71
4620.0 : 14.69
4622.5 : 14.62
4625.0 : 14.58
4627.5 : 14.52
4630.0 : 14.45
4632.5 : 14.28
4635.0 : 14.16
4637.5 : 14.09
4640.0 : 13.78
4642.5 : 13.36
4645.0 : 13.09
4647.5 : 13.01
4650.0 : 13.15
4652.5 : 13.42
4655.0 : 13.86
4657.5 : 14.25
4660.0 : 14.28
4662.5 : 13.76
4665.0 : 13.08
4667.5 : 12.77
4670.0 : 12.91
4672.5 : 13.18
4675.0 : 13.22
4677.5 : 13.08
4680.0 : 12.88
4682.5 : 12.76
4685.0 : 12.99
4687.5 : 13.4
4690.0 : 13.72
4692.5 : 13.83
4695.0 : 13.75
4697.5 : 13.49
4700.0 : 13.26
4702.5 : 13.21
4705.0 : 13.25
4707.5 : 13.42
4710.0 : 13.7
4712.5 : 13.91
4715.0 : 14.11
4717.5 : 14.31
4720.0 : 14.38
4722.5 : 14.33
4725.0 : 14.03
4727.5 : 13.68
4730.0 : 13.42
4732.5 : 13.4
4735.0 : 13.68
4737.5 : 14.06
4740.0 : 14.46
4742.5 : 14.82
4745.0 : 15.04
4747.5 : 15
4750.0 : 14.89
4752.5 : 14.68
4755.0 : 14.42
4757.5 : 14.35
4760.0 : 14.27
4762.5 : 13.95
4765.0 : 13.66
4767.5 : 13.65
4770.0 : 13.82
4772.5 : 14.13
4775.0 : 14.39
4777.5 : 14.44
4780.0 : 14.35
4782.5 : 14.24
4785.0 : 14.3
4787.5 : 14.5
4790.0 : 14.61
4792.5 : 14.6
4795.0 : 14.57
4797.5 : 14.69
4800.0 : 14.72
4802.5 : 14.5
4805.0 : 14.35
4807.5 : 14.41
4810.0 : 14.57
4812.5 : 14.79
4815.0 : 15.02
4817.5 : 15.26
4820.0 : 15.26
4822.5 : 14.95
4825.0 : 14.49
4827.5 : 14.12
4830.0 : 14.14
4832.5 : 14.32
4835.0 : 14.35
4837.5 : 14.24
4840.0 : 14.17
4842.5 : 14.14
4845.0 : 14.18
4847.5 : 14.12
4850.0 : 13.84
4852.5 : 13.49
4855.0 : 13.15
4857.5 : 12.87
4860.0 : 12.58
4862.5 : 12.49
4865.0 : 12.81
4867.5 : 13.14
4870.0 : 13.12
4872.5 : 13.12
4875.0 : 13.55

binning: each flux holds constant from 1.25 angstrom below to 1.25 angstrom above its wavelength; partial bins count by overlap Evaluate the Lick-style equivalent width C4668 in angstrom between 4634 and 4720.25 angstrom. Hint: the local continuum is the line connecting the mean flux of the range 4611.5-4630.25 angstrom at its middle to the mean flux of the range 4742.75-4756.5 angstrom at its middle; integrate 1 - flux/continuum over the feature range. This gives 6.8 angstrom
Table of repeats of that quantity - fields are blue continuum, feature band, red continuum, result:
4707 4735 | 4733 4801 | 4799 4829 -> -0.4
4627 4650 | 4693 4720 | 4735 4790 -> 0.8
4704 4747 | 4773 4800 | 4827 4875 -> -1.3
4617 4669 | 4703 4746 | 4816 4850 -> 0.4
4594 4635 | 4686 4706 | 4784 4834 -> 1.1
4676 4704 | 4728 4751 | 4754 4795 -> -0.7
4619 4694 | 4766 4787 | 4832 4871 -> -0.9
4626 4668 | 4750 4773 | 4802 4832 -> 0.3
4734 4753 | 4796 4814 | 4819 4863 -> -0.5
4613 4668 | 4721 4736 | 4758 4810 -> 0.4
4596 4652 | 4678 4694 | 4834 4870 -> 0.6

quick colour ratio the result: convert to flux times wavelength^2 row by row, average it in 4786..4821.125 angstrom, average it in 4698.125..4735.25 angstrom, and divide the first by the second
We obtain 1.11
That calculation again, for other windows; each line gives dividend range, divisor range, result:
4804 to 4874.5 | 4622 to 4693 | 1.11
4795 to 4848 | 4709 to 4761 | 1.06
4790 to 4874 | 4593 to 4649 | 1.11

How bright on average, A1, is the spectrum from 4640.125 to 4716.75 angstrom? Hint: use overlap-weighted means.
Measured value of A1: 13.4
